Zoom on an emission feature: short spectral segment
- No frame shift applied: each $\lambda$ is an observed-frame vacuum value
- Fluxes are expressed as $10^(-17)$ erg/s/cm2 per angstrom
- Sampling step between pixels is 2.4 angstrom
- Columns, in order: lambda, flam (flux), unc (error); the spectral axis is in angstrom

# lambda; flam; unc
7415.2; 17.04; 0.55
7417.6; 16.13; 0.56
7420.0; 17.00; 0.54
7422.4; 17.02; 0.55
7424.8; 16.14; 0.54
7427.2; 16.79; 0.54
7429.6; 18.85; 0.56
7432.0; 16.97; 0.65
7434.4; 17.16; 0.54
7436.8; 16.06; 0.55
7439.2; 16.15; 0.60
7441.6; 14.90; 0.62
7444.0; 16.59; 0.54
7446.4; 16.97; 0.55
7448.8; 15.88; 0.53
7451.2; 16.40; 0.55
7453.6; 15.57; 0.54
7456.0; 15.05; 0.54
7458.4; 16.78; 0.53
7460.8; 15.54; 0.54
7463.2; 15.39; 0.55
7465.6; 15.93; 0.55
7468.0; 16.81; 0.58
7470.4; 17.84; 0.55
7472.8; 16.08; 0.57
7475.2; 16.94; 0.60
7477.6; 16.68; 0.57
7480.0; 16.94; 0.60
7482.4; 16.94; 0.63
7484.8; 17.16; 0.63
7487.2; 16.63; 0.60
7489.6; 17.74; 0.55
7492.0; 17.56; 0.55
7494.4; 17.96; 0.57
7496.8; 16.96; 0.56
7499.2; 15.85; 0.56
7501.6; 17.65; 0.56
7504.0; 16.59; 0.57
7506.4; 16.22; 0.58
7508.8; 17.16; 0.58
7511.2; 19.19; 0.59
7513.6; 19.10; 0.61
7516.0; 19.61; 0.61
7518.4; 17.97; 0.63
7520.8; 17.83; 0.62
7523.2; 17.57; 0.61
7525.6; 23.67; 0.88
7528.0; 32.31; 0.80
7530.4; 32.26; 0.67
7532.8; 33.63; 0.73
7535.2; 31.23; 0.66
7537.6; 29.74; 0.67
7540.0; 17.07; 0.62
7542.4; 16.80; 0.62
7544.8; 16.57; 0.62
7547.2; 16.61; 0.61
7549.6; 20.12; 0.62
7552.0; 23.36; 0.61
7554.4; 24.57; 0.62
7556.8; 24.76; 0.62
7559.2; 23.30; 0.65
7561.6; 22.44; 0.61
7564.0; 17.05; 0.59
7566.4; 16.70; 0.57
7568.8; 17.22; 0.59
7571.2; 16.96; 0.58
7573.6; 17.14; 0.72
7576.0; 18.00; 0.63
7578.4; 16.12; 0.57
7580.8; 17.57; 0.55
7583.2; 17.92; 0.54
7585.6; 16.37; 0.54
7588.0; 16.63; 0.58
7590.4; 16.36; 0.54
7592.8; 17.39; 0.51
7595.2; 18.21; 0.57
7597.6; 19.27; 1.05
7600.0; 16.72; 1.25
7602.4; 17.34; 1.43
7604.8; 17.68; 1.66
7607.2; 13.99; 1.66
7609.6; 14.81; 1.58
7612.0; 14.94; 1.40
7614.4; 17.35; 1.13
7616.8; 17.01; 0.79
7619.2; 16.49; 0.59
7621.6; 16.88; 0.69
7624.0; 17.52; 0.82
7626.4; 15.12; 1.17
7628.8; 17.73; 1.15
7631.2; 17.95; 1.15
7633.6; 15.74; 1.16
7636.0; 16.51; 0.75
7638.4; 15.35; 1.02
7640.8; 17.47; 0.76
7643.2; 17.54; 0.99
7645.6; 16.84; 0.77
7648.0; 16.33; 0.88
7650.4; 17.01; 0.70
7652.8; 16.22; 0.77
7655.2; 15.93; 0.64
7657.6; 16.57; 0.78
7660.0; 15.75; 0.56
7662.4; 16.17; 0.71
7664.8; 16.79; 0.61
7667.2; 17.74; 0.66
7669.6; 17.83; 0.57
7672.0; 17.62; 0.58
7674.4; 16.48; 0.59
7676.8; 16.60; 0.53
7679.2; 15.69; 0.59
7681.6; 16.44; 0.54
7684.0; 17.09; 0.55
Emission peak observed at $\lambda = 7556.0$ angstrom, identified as [N II] 6583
